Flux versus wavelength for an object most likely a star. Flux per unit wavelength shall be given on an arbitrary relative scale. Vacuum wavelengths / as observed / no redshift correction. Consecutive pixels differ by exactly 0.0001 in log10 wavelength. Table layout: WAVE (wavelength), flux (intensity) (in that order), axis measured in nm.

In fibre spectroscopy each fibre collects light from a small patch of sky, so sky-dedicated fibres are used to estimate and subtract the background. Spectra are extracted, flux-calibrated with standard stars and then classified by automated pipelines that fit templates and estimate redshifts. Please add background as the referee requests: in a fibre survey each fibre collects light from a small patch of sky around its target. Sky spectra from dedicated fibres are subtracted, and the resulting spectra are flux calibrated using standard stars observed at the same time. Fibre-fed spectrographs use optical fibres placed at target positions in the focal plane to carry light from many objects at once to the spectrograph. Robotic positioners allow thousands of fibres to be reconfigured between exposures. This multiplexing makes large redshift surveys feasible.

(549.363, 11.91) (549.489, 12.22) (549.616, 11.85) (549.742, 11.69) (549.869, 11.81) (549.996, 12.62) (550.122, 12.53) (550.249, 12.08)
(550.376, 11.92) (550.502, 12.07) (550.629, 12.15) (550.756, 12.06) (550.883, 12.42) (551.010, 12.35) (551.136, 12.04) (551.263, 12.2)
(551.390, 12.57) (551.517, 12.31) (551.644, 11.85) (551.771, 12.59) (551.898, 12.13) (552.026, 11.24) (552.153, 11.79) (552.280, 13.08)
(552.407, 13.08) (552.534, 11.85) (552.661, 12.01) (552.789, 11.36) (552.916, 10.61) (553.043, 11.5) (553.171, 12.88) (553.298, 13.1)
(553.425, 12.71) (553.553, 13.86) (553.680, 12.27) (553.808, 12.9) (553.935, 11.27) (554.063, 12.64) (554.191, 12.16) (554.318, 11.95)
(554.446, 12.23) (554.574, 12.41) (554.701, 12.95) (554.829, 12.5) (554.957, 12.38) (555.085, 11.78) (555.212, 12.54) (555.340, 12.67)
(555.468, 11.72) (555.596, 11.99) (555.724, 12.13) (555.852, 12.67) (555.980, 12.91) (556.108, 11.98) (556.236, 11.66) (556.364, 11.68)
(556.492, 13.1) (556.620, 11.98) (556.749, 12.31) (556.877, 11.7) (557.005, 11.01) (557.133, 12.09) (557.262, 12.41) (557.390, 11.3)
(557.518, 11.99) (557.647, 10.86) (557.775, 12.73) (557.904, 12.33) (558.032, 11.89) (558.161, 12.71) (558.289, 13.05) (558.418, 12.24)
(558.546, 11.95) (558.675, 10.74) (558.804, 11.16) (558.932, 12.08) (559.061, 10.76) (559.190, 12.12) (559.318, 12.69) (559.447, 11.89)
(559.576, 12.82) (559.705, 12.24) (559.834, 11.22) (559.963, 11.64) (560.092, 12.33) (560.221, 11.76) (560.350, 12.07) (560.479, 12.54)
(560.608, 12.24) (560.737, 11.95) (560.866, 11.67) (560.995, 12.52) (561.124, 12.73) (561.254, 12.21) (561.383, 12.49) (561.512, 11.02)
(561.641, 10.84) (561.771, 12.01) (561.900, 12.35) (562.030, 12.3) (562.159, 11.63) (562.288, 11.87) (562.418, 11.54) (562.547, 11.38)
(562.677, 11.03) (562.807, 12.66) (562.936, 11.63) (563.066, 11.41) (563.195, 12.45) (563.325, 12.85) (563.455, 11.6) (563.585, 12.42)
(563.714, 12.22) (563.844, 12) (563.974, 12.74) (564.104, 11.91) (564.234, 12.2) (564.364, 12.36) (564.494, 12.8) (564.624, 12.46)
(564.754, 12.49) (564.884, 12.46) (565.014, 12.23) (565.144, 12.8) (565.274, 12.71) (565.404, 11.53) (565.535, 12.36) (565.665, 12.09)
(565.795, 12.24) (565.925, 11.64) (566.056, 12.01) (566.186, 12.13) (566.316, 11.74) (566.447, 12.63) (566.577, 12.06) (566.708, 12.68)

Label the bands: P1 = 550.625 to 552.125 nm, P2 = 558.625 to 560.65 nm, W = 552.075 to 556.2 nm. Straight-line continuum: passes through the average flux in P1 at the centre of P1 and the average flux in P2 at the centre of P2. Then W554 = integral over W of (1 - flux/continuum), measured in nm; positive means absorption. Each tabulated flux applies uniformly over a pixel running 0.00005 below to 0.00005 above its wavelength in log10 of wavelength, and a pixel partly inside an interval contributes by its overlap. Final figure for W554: -0.08 nm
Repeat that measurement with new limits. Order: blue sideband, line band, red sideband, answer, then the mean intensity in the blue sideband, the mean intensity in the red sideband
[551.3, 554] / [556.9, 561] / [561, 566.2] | 0.07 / 12.2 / 12.1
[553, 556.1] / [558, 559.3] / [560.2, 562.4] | 0.03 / 12.4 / 12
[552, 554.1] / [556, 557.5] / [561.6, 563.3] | 0.02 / 12.3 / 11.8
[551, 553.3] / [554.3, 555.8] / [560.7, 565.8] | -0.02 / 12.1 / 12.1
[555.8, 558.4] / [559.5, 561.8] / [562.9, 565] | 0.03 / 12.1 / 12.3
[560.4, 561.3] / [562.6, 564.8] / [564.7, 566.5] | 0.01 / 12.3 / 12.2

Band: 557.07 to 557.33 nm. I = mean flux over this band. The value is 12.2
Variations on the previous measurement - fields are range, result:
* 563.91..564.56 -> 12.4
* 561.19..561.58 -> 11.9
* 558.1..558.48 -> 12.7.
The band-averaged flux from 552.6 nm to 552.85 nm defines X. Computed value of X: 11.7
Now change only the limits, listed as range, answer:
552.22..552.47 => 13.1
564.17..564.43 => 12.3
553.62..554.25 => 12.2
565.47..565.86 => 12.3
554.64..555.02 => 12.6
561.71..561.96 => 12.2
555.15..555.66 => 12.2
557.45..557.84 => 11.8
